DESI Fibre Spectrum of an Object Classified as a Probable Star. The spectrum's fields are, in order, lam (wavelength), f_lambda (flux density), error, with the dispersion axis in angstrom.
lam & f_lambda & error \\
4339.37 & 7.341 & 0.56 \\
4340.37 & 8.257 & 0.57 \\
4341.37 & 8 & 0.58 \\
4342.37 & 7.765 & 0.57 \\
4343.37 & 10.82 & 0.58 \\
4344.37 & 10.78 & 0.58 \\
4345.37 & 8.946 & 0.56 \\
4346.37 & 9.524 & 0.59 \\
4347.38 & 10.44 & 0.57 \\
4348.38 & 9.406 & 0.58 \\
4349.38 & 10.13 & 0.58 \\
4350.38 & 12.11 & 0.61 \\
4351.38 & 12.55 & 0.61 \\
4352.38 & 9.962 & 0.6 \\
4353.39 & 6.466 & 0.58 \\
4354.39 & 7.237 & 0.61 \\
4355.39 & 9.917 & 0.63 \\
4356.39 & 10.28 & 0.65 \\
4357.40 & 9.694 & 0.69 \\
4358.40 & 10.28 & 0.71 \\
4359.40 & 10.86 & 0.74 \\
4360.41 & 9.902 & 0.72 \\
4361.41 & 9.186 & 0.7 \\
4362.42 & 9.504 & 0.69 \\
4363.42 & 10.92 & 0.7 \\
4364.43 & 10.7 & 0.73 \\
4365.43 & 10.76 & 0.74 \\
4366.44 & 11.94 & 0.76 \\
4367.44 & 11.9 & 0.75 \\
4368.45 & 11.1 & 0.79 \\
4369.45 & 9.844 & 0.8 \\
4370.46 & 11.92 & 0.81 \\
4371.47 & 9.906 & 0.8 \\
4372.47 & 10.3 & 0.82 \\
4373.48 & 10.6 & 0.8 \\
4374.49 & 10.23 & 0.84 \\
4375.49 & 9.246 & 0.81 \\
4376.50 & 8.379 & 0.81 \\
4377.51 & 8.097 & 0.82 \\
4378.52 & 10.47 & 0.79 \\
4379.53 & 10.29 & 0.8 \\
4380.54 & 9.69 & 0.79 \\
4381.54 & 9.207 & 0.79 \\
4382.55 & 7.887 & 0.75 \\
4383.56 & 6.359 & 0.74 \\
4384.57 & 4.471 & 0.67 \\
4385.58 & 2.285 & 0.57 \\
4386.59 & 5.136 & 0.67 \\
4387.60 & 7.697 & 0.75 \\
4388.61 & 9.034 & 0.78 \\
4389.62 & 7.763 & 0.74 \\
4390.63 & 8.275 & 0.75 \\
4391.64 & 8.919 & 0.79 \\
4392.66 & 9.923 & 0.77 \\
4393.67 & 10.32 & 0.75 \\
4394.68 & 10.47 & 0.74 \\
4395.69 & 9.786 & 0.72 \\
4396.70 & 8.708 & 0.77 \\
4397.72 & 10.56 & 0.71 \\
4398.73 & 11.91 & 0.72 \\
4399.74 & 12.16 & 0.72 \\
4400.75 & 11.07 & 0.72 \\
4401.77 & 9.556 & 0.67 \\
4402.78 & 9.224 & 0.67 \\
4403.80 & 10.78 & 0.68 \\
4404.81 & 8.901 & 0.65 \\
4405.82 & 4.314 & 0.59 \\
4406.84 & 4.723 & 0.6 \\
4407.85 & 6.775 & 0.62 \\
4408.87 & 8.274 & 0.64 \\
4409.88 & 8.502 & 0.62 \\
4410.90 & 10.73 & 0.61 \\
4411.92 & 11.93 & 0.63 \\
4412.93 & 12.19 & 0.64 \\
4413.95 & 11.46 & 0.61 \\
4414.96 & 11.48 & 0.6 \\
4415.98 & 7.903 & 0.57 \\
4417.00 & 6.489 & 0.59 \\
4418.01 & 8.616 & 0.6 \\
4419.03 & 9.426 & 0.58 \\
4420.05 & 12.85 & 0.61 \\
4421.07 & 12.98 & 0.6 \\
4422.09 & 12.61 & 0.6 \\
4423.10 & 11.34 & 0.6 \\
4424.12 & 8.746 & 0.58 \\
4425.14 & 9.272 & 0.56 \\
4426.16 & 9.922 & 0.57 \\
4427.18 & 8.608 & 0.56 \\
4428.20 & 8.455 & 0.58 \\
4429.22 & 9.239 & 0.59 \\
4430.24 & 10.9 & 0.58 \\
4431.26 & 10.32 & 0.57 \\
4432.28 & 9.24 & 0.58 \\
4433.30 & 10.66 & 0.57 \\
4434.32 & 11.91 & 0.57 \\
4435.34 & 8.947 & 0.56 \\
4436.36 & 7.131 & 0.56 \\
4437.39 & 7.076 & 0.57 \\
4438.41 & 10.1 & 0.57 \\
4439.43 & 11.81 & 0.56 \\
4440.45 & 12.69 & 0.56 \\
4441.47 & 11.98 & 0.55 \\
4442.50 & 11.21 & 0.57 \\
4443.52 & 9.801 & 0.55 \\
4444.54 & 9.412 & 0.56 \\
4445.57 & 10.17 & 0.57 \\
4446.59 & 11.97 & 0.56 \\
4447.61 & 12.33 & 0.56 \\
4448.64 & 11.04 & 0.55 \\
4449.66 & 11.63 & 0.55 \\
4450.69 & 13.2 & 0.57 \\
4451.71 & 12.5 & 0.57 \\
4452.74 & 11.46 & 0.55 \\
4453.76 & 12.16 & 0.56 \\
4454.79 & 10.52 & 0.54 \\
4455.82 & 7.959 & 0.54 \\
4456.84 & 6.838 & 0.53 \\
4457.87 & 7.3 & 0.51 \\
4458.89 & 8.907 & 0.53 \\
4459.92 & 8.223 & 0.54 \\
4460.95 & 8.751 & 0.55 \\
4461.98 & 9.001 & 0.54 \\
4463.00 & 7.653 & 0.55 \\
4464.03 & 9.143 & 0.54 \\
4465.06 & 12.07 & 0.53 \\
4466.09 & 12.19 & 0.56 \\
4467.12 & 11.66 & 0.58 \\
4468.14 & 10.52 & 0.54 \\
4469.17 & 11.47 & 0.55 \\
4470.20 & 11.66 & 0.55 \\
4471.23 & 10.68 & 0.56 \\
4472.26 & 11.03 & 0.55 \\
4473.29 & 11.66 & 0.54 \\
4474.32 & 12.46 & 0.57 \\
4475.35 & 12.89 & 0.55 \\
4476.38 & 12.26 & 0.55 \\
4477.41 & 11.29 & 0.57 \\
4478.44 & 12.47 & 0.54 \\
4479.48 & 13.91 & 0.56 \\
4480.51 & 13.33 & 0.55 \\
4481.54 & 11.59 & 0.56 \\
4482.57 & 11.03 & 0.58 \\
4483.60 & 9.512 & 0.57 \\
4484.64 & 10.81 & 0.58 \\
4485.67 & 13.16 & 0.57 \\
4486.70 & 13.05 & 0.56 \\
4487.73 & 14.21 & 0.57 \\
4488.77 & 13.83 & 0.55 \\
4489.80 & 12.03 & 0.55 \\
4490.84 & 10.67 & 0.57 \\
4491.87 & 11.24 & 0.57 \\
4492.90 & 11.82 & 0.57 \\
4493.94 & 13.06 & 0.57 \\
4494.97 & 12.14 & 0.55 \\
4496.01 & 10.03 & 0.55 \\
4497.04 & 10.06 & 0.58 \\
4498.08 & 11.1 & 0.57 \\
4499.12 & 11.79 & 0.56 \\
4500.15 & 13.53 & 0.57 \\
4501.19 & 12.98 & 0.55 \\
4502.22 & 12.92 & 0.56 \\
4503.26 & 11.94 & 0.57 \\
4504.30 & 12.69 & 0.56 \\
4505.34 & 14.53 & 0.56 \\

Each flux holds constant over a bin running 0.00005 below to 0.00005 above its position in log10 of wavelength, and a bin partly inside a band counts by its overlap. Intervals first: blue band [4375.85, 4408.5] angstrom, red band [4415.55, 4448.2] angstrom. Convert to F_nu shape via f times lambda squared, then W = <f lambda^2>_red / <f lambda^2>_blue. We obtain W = 1.21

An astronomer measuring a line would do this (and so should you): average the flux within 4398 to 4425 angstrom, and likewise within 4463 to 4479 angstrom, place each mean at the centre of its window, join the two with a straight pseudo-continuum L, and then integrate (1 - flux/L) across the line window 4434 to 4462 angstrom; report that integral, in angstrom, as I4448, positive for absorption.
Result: 1.5 angstrom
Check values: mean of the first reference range 9.81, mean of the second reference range 11.4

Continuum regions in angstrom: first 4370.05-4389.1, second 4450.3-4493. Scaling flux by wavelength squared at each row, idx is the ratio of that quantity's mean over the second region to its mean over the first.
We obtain 1.4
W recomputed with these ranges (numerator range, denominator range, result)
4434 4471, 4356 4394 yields 1.15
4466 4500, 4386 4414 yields 1.34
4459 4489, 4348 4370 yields 1.17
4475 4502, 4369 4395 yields 1.46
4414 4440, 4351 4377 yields 1.00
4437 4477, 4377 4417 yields 1.23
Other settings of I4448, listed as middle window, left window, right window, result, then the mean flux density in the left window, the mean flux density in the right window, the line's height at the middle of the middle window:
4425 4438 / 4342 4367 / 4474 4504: 2.1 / 10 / 12.1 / 11.2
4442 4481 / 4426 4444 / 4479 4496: 0.8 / 10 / 12.1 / 11.1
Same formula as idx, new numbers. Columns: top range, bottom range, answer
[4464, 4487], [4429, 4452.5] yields 1.12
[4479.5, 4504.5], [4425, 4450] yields 1.21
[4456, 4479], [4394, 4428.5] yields 1.10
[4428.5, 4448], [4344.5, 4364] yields 1.09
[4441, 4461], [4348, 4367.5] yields 1.07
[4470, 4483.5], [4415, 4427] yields 1.22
